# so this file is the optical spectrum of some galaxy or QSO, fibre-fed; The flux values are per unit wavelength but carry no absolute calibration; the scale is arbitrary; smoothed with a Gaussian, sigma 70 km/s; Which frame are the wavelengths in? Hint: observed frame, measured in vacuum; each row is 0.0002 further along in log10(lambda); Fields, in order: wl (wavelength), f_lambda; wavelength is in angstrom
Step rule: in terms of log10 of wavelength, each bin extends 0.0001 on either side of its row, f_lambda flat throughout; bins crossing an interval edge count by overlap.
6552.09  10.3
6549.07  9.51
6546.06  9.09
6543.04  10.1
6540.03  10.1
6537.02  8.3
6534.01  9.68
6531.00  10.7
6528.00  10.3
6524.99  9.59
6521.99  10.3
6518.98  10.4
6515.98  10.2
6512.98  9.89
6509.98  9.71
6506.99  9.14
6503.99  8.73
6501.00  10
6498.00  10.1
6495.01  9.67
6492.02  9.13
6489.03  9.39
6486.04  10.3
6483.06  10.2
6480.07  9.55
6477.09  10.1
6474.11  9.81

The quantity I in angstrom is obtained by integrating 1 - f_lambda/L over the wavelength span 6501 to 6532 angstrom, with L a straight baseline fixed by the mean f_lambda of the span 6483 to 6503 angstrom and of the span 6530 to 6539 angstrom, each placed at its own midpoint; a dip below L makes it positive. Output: -0.8 angstrom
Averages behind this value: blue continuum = 9.77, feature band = 9.89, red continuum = 9.52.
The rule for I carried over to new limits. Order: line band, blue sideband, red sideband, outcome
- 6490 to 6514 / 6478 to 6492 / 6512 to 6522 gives 1.1 angstrom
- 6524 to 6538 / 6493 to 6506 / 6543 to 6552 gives -0.3 angstrom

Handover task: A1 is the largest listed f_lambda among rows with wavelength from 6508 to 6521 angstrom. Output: 10.4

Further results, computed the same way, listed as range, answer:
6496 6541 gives 10.7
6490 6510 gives 10.1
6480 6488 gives 10.3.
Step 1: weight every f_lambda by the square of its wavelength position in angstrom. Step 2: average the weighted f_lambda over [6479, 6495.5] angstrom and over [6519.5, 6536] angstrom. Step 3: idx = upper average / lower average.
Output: 1.1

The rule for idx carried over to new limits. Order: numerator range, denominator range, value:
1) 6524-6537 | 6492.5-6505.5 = 1.04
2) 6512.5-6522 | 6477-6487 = 1.03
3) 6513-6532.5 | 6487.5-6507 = 1.09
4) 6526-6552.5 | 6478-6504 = 1.02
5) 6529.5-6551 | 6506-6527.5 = 0.98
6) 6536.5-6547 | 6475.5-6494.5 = 0.99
